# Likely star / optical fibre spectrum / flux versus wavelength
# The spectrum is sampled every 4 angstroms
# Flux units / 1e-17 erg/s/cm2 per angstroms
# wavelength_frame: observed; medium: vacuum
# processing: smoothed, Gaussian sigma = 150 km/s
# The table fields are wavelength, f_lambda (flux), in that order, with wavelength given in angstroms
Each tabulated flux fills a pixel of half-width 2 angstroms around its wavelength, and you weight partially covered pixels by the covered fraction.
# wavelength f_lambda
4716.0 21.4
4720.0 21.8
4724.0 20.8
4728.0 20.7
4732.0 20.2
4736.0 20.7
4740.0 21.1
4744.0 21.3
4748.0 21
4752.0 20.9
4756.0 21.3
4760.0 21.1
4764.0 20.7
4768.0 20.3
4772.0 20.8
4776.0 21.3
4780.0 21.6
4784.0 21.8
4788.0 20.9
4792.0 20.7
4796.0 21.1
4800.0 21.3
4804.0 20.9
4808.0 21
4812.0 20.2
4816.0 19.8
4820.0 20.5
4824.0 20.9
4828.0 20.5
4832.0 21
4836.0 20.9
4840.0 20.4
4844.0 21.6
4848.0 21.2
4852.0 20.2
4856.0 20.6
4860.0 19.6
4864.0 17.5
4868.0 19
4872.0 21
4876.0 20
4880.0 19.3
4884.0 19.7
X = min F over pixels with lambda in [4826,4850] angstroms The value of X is 20.4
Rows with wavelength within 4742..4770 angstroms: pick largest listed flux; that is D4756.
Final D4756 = 21.3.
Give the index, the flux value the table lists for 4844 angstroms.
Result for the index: 21.6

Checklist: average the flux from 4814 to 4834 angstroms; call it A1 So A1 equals 20.5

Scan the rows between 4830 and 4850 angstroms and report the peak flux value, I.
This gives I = 21.6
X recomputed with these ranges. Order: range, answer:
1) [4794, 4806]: 20.9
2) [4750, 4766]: 20.7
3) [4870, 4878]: 20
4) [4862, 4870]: 17.5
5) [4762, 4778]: 20.3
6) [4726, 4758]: 20.2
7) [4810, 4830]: 19.8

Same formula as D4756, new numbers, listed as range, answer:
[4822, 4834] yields 21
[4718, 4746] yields 21.8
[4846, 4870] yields 21.2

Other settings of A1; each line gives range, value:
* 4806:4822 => 20.4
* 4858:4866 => 18.6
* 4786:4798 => 20.9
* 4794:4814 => 20.9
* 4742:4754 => 21.1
